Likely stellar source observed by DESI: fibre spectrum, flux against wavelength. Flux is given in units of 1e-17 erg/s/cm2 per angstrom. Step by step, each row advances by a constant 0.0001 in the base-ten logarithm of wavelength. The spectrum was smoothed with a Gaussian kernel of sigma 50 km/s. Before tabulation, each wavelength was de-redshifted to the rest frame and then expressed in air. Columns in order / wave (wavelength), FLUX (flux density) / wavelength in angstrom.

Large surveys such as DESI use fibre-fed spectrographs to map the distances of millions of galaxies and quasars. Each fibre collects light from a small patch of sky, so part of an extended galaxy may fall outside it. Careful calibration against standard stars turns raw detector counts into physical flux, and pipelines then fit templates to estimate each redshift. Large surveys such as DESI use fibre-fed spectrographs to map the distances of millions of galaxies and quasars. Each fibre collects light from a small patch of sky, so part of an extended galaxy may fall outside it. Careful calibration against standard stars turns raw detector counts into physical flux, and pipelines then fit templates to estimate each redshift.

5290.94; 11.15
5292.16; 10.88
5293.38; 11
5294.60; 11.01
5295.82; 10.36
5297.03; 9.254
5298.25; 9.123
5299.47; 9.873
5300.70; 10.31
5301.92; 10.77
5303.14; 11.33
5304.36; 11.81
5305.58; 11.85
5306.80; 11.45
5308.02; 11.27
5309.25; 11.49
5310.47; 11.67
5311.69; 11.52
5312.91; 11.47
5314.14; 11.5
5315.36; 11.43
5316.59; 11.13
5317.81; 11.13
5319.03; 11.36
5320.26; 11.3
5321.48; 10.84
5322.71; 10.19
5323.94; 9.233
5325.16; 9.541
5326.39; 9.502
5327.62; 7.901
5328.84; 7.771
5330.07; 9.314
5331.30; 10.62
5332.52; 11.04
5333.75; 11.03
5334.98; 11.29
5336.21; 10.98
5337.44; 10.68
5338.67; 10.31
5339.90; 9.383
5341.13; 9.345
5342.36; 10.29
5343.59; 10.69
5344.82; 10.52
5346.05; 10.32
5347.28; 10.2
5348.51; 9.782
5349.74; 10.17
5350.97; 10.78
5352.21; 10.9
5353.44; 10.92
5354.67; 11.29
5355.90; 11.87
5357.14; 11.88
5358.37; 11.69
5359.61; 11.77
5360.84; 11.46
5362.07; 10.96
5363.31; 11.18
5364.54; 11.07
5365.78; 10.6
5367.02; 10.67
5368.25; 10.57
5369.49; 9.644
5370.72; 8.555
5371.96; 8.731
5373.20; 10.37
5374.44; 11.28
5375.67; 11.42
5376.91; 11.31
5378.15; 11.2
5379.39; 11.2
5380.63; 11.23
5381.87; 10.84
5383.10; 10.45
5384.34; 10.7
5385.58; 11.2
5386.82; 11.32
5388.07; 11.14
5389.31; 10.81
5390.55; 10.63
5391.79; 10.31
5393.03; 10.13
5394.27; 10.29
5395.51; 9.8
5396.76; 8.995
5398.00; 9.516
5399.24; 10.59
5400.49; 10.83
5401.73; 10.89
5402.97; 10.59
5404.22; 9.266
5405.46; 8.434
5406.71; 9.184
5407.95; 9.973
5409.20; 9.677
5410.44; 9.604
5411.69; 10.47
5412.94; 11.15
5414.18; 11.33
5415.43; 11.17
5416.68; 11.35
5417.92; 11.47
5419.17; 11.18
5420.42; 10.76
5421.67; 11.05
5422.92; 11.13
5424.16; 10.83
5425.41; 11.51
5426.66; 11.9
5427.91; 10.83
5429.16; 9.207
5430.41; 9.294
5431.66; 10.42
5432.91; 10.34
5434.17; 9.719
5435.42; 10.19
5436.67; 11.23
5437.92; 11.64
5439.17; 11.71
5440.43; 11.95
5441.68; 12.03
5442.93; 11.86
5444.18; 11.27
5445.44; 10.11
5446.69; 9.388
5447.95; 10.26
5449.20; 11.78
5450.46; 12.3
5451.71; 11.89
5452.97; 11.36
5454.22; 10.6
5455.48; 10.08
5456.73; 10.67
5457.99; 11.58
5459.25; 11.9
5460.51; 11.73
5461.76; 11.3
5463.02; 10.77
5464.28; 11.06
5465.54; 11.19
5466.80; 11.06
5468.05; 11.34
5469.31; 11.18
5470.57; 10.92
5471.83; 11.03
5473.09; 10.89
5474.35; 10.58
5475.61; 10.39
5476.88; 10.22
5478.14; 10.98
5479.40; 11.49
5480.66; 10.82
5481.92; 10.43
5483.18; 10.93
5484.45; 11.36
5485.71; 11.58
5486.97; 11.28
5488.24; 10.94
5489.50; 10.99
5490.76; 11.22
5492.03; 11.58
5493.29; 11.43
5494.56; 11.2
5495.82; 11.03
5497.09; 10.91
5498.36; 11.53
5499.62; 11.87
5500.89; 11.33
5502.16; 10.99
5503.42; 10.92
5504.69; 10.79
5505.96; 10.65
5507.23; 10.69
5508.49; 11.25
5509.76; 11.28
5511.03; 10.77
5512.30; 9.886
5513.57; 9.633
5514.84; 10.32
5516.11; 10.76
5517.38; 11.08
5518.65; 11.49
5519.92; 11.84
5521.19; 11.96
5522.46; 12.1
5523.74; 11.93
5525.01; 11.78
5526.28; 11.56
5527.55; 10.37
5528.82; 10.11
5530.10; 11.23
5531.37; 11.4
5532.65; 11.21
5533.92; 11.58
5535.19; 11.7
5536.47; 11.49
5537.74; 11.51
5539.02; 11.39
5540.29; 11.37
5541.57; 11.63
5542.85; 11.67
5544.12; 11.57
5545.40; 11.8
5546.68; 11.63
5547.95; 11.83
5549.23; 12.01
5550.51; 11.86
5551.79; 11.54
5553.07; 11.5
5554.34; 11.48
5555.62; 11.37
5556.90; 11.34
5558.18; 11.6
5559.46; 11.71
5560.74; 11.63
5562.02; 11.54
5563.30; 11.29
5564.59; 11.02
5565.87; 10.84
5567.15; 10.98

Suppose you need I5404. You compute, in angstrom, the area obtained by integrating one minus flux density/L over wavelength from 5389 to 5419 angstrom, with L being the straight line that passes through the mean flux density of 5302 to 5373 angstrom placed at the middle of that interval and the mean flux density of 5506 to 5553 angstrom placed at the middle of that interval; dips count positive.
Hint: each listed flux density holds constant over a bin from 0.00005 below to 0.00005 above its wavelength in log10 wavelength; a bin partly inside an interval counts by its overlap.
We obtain 1.7 angstrom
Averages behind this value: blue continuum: 10.7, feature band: 10.3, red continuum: 11.3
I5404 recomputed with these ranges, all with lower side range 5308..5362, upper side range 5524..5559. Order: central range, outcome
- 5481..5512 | 0.5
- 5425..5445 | 0.2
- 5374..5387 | -0.3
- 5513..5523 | 0.2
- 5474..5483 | 0.4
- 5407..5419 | 0.3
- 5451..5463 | -0.1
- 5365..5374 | 0.7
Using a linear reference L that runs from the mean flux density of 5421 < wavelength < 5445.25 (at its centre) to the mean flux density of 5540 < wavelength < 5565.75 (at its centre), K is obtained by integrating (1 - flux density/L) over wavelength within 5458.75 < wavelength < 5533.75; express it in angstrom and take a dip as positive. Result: 1.12 angstrom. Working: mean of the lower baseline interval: 10.9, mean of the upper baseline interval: 11.6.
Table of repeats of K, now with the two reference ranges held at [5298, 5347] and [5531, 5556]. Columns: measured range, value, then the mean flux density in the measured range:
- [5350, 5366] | -0.8 angstrom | 11.2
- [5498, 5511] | 0.3 angstrom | 11.1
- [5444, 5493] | 0.9 angstrom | 11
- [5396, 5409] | 1.3 angstrom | 9.82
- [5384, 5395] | 0.2 angstrom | 10.7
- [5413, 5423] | -0.2 angstrom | 11.2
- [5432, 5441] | 0.1 angstrom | 10.9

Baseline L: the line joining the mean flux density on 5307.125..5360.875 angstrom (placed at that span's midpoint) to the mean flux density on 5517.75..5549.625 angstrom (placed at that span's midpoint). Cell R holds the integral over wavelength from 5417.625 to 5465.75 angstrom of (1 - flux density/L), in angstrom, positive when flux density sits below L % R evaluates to 0.5 angstrom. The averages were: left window 10.6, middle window 11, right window 11.5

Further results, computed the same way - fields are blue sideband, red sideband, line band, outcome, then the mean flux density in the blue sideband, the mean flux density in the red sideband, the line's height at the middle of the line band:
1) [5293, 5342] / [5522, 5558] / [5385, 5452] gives 2.0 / 10.6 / 11.5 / 11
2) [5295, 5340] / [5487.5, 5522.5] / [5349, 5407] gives 0.7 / 10.6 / 11.1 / 10.7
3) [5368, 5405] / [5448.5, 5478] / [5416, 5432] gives -0.1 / 10.5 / 11.1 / 10.8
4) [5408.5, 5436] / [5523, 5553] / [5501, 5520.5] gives 0.8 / 10.7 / 11.5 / 11.3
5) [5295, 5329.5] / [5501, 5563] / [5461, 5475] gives 0.1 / 10.6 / 11.3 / 11.1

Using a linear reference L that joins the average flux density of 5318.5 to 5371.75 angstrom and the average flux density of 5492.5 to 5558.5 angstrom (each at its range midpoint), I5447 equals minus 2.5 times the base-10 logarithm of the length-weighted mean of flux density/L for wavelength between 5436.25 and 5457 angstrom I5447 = -0.03 mag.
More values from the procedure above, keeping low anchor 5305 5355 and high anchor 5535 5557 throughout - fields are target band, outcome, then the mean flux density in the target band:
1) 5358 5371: -0.01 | 10.8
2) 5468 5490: 0.03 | 11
